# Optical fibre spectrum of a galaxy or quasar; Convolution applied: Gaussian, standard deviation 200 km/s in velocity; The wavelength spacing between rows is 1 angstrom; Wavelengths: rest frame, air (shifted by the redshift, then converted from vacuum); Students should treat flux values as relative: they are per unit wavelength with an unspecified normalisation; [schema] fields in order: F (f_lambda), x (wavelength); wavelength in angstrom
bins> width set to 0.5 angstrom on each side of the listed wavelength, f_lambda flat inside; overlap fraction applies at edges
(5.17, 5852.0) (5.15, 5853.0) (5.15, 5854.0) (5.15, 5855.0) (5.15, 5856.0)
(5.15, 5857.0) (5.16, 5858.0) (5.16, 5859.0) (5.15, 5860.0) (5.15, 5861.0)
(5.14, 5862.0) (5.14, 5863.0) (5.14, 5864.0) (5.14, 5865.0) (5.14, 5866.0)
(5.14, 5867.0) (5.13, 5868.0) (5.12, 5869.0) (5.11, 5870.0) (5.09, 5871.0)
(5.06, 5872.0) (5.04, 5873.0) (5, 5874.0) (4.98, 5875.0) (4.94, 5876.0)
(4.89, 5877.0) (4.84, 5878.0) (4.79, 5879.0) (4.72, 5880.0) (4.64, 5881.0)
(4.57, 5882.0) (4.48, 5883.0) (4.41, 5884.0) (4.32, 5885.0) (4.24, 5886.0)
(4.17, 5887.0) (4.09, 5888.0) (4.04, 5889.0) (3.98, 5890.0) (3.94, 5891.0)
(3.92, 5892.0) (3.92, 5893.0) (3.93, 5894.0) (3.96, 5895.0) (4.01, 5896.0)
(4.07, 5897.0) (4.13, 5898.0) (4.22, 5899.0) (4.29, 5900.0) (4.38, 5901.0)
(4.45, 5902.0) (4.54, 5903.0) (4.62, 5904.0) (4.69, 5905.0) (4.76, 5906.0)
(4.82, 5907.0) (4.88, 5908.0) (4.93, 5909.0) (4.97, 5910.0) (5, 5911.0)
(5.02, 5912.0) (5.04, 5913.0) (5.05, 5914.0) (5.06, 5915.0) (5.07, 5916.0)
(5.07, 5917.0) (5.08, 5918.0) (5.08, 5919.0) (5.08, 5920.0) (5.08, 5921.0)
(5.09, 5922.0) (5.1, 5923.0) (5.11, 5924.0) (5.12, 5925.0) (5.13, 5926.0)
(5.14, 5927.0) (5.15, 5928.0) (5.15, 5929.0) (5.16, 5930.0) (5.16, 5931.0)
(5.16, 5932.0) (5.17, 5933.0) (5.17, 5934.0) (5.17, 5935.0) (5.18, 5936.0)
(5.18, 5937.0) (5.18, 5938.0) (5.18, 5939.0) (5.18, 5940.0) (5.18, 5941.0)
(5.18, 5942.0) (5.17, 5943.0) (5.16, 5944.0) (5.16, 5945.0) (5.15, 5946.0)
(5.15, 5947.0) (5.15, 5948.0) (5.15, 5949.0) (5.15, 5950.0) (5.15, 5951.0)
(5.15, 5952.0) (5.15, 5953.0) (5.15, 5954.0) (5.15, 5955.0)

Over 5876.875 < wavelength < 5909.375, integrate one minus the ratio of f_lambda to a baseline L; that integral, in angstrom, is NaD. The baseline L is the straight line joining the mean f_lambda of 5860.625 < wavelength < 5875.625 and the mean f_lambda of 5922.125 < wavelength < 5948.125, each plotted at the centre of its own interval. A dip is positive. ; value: 4.7 angstrom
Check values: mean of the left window 5.1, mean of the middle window 4.38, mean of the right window 5.16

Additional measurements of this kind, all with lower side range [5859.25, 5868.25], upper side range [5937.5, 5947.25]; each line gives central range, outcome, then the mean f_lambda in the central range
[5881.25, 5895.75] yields 2.8 angstrom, 4.15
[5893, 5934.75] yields 2.7 angstrom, 4.82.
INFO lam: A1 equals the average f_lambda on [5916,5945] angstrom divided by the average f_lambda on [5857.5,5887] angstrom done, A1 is 1.0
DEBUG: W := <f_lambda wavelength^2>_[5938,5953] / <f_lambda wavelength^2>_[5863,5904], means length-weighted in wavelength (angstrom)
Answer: 1.16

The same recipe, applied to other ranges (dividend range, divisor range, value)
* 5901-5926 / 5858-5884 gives 1.01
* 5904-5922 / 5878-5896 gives 1.18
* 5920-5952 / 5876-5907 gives 1.20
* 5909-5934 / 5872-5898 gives 1.17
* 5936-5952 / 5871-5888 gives 1.13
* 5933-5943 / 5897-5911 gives 1.14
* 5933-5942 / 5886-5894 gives 1.31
